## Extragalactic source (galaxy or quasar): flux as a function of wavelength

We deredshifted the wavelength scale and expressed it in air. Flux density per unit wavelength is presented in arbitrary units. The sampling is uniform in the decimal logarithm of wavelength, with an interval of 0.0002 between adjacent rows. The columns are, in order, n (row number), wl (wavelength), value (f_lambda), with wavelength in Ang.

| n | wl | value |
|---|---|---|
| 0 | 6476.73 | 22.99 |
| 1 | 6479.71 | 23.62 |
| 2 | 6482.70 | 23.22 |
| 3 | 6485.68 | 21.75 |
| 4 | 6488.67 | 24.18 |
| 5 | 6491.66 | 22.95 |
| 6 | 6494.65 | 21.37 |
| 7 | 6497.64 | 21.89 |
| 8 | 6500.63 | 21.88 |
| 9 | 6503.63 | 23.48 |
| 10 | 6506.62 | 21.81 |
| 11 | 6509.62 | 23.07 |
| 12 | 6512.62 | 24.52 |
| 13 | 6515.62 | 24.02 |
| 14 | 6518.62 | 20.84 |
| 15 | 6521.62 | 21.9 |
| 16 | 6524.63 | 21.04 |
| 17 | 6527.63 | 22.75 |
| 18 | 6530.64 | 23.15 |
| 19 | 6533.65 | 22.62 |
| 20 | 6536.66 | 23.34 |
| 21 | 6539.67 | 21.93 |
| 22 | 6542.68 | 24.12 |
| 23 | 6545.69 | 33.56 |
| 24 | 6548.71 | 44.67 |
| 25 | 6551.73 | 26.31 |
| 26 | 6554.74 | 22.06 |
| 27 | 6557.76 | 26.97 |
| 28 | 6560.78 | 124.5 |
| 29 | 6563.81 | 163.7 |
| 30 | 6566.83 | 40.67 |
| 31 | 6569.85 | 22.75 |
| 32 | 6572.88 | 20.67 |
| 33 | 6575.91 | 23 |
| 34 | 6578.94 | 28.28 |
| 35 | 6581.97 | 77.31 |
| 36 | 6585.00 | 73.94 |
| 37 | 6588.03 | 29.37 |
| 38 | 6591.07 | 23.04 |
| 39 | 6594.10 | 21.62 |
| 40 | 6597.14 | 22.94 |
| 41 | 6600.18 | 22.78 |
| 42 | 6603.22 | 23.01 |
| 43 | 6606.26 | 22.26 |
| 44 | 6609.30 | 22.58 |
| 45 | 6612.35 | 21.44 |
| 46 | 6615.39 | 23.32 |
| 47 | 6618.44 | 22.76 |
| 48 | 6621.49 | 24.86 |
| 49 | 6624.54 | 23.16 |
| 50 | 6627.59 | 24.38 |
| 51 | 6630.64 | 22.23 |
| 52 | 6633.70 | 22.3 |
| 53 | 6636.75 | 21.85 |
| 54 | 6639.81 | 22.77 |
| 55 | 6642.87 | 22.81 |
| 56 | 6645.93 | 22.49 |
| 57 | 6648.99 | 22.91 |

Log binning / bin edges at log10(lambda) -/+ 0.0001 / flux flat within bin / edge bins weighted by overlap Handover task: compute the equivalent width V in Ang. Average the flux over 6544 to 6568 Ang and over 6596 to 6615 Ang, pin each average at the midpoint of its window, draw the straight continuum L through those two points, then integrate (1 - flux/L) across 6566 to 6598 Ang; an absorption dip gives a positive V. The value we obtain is 3.71 Ang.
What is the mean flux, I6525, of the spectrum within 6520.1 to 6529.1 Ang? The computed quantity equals 21.9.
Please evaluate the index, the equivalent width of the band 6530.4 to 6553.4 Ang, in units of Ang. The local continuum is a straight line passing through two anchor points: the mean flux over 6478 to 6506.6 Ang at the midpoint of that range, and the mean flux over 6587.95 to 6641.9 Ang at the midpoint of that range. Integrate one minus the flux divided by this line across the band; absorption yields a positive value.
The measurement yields -4.9 Ang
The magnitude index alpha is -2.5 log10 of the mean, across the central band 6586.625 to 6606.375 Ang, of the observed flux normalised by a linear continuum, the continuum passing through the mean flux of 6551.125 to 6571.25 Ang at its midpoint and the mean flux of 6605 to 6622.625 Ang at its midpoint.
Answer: 0.45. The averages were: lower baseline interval 62.8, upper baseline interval 22.8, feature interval 23.6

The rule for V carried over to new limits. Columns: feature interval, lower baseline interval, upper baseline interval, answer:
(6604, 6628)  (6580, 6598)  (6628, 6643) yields 5.69 Ang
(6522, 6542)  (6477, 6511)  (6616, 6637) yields 0.26 Ang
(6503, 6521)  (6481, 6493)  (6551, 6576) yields 5.61 Ang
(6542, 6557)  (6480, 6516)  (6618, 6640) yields -4.84 Ang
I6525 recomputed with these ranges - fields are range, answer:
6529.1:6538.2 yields 23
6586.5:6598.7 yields 24.3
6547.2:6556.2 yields 31.1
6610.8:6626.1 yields 23.1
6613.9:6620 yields 23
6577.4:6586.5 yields 59.7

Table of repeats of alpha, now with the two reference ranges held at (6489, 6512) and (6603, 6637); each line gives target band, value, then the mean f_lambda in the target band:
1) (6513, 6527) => 0.02 mag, 22.2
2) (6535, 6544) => -0.02 mag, 23.1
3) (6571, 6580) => -0.04 mag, 23.7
